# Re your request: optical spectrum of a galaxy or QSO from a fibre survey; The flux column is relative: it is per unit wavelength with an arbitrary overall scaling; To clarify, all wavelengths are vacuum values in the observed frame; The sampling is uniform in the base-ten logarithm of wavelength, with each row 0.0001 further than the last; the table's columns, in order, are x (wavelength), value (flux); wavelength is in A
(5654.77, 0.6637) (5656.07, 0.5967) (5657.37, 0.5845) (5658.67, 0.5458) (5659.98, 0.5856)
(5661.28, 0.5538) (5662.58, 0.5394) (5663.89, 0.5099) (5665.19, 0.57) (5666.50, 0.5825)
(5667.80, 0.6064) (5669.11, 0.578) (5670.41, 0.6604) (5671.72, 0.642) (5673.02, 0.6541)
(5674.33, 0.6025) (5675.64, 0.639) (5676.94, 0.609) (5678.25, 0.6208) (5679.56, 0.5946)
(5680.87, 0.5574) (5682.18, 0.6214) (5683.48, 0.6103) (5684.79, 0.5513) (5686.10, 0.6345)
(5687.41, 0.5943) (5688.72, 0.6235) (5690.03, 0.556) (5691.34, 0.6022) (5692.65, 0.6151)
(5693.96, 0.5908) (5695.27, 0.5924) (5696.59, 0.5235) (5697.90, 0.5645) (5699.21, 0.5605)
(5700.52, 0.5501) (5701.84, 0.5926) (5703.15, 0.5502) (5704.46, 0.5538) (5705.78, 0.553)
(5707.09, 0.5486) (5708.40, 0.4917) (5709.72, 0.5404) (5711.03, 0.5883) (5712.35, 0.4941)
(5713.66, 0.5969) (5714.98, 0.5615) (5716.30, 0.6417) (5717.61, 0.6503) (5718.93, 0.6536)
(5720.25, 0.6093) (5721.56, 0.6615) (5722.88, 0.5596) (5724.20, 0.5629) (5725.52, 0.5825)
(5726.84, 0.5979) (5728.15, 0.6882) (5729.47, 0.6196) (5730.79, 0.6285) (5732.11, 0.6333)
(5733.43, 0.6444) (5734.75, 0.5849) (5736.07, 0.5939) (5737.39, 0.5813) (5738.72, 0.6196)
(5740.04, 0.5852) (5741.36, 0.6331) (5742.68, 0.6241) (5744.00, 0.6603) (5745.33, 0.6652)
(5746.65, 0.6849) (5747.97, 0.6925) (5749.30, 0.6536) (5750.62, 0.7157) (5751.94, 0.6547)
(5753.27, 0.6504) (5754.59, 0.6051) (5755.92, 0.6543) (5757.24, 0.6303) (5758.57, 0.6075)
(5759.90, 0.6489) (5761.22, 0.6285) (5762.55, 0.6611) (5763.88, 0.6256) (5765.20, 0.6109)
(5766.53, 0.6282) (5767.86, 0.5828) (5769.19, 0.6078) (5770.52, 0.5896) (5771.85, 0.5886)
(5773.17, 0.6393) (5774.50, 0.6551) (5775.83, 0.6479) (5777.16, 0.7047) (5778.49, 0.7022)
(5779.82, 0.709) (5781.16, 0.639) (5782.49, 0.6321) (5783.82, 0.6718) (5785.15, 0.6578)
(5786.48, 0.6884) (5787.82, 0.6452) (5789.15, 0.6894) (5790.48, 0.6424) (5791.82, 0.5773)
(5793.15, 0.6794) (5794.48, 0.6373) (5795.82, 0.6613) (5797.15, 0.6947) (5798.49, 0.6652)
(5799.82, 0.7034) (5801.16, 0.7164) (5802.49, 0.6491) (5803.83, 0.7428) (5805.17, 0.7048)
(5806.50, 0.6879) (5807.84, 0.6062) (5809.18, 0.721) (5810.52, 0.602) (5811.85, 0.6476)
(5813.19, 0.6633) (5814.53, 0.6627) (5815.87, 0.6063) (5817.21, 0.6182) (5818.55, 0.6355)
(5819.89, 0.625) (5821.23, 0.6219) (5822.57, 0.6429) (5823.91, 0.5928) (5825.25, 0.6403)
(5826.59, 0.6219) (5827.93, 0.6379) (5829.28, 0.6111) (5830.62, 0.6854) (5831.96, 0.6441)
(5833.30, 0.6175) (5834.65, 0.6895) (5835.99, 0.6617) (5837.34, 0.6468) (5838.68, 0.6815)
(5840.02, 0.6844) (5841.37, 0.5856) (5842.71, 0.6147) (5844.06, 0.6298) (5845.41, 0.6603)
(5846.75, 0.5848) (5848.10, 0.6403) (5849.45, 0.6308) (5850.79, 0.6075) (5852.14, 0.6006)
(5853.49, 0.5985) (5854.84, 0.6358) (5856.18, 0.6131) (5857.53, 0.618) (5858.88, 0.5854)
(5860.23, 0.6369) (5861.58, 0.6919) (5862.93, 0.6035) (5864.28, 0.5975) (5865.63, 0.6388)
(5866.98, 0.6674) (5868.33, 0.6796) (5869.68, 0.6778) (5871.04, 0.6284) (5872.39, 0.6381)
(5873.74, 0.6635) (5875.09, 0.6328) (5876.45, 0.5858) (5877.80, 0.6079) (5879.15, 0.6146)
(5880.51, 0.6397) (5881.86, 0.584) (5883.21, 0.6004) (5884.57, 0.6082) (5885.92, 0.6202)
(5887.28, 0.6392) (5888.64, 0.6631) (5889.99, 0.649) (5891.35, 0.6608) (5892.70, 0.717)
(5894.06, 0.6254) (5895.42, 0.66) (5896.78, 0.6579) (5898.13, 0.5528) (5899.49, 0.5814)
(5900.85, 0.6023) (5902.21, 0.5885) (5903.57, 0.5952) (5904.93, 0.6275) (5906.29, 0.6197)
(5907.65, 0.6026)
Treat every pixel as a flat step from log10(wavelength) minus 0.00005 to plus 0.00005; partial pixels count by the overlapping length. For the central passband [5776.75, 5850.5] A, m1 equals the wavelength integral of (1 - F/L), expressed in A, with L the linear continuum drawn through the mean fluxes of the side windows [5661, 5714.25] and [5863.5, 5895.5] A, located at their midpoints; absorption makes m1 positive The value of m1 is -4.2 A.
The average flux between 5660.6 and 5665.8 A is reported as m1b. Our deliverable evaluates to 0.544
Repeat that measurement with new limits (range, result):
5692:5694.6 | 0.603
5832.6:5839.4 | 0.66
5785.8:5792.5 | 0.648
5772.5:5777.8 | 0.662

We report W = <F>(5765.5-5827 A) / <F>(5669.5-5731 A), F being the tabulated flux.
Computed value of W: 1.10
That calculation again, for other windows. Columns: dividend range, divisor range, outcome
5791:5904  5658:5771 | 1.06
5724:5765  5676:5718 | 1.09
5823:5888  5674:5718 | 1.09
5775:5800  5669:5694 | 1.09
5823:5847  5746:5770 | 1.00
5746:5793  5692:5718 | 1.14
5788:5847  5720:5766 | 1.03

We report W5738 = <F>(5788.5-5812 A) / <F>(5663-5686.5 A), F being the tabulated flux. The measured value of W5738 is 1.1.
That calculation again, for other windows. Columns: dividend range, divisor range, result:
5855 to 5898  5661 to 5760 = 1.05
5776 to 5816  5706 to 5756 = 1.08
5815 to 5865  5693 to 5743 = 1.07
